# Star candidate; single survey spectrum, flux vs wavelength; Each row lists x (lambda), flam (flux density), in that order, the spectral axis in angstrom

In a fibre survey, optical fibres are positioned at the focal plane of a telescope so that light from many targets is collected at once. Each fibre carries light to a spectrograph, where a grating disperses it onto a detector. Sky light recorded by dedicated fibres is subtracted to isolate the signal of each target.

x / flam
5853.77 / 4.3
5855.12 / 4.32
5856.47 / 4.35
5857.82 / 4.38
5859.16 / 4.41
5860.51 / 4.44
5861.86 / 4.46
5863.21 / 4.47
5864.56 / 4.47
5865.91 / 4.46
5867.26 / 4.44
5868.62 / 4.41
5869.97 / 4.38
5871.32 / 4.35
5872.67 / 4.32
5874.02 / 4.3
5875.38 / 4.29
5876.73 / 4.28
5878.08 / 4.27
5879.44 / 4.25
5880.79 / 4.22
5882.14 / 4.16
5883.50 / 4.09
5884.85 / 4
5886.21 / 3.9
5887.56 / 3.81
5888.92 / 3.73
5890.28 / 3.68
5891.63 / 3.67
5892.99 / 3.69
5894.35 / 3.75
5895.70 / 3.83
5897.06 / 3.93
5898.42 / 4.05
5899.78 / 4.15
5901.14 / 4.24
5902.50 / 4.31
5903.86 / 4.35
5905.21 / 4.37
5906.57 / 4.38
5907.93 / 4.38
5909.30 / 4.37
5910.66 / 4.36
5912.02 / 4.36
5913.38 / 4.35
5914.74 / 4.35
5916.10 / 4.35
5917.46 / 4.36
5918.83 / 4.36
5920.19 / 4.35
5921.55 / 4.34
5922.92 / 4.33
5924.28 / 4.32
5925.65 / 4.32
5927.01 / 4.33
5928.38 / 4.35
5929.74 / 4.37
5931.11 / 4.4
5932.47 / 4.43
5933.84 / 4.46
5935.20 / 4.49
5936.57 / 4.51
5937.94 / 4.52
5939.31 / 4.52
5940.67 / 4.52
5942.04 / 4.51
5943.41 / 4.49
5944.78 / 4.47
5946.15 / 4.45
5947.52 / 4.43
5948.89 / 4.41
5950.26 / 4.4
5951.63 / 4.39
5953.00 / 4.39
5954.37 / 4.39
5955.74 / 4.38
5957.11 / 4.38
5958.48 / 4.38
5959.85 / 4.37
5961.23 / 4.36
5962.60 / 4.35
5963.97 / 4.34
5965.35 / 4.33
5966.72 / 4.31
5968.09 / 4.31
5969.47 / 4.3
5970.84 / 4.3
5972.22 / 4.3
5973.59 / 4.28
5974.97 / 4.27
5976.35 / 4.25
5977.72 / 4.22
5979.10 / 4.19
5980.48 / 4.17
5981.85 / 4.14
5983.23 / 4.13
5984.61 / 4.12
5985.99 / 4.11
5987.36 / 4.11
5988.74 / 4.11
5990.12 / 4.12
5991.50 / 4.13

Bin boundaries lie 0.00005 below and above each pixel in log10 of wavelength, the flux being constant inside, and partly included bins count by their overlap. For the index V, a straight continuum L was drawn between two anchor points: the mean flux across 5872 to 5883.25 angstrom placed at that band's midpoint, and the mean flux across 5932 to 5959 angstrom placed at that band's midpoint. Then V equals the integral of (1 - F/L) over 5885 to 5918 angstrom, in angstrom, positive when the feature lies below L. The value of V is 1.6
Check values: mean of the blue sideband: 4.25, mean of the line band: 4.11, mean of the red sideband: 4.45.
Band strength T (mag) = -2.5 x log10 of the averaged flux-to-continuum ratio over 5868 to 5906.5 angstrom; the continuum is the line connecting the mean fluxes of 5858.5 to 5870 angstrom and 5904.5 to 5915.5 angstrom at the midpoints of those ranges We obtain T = 0.076 mag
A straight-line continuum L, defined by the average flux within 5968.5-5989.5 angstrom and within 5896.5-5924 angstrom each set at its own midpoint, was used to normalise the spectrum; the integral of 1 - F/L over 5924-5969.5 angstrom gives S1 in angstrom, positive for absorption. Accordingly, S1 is -1.7 angstrom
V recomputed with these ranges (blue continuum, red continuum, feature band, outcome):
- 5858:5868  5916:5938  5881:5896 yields 1.91 angstrom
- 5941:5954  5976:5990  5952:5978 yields -0.20 angstrom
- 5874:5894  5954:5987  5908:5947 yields -2.47 angstrom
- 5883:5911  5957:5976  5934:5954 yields -1.09 angstrom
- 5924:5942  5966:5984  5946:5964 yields -0.22 angstrom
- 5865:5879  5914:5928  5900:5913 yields 0.01 angstrom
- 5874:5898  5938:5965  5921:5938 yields -0.48 angstrom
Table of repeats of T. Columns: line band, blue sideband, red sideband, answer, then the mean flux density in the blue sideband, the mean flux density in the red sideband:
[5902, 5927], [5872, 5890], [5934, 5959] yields -0.02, 4.11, 4.45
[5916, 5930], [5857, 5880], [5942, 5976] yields 0.01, 4.38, 4.37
